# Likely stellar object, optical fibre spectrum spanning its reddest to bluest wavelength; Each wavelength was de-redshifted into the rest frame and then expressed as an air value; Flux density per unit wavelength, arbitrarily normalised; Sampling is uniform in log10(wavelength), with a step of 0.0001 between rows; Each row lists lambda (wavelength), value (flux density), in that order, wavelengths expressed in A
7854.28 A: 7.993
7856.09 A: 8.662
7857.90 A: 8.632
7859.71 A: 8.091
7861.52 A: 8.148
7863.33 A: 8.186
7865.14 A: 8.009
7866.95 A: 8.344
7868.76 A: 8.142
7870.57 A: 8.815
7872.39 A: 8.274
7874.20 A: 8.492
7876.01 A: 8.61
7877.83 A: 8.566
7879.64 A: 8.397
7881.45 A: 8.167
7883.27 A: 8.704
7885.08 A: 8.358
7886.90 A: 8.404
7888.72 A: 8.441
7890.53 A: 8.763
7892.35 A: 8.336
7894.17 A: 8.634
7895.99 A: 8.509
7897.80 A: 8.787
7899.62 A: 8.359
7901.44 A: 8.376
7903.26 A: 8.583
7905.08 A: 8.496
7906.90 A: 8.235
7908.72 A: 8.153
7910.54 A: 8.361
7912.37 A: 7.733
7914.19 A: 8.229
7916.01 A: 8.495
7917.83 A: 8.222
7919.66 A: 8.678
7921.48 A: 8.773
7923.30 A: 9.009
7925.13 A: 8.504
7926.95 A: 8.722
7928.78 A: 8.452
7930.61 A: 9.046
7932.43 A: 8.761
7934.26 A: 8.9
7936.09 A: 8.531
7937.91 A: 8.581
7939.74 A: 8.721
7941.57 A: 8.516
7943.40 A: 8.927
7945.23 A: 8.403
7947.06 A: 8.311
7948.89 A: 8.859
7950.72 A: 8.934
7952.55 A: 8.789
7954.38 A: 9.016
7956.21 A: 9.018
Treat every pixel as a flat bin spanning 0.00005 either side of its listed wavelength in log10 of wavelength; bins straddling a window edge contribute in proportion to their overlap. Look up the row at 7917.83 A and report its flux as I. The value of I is 8.222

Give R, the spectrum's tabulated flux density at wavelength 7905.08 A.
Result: 8.496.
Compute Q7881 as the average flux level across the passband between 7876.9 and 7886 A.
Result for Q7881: 8.44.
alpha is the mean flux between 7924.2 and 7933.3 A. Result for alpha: 8.69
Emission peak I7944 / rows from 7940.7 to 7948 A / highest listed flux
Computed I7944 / 8.927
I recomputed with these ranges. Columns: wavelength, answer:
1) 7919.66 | 8.678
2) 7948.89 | 8.859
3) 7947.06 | 8.311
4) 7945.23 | 8.403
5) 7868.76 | 8.142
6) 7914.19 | 8.229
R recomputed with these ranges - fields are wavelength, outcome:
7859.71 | 8.091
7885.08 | 8.358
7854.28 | 7.993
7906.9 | 8.235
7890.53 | 8.763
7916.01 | 8.495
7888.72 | 8.441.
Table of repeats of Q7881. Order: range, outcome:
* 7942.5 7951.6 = 8.69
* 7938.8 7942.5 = 8.61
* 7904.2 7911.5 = 8.3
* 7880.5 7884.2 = 8.45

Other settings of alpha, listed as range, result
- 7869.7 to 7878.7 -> 8.54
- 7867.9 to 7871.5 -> 8.47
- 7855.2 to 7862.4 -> 8.38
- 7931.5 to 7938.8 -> 8.7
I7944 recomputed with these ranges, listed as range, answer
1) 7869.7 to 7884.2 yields 8.815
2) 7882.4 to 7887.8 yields 8.704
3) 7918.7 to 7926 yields 9.009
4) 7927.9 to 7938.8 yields 9.046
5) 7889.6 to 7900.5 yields 8.787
